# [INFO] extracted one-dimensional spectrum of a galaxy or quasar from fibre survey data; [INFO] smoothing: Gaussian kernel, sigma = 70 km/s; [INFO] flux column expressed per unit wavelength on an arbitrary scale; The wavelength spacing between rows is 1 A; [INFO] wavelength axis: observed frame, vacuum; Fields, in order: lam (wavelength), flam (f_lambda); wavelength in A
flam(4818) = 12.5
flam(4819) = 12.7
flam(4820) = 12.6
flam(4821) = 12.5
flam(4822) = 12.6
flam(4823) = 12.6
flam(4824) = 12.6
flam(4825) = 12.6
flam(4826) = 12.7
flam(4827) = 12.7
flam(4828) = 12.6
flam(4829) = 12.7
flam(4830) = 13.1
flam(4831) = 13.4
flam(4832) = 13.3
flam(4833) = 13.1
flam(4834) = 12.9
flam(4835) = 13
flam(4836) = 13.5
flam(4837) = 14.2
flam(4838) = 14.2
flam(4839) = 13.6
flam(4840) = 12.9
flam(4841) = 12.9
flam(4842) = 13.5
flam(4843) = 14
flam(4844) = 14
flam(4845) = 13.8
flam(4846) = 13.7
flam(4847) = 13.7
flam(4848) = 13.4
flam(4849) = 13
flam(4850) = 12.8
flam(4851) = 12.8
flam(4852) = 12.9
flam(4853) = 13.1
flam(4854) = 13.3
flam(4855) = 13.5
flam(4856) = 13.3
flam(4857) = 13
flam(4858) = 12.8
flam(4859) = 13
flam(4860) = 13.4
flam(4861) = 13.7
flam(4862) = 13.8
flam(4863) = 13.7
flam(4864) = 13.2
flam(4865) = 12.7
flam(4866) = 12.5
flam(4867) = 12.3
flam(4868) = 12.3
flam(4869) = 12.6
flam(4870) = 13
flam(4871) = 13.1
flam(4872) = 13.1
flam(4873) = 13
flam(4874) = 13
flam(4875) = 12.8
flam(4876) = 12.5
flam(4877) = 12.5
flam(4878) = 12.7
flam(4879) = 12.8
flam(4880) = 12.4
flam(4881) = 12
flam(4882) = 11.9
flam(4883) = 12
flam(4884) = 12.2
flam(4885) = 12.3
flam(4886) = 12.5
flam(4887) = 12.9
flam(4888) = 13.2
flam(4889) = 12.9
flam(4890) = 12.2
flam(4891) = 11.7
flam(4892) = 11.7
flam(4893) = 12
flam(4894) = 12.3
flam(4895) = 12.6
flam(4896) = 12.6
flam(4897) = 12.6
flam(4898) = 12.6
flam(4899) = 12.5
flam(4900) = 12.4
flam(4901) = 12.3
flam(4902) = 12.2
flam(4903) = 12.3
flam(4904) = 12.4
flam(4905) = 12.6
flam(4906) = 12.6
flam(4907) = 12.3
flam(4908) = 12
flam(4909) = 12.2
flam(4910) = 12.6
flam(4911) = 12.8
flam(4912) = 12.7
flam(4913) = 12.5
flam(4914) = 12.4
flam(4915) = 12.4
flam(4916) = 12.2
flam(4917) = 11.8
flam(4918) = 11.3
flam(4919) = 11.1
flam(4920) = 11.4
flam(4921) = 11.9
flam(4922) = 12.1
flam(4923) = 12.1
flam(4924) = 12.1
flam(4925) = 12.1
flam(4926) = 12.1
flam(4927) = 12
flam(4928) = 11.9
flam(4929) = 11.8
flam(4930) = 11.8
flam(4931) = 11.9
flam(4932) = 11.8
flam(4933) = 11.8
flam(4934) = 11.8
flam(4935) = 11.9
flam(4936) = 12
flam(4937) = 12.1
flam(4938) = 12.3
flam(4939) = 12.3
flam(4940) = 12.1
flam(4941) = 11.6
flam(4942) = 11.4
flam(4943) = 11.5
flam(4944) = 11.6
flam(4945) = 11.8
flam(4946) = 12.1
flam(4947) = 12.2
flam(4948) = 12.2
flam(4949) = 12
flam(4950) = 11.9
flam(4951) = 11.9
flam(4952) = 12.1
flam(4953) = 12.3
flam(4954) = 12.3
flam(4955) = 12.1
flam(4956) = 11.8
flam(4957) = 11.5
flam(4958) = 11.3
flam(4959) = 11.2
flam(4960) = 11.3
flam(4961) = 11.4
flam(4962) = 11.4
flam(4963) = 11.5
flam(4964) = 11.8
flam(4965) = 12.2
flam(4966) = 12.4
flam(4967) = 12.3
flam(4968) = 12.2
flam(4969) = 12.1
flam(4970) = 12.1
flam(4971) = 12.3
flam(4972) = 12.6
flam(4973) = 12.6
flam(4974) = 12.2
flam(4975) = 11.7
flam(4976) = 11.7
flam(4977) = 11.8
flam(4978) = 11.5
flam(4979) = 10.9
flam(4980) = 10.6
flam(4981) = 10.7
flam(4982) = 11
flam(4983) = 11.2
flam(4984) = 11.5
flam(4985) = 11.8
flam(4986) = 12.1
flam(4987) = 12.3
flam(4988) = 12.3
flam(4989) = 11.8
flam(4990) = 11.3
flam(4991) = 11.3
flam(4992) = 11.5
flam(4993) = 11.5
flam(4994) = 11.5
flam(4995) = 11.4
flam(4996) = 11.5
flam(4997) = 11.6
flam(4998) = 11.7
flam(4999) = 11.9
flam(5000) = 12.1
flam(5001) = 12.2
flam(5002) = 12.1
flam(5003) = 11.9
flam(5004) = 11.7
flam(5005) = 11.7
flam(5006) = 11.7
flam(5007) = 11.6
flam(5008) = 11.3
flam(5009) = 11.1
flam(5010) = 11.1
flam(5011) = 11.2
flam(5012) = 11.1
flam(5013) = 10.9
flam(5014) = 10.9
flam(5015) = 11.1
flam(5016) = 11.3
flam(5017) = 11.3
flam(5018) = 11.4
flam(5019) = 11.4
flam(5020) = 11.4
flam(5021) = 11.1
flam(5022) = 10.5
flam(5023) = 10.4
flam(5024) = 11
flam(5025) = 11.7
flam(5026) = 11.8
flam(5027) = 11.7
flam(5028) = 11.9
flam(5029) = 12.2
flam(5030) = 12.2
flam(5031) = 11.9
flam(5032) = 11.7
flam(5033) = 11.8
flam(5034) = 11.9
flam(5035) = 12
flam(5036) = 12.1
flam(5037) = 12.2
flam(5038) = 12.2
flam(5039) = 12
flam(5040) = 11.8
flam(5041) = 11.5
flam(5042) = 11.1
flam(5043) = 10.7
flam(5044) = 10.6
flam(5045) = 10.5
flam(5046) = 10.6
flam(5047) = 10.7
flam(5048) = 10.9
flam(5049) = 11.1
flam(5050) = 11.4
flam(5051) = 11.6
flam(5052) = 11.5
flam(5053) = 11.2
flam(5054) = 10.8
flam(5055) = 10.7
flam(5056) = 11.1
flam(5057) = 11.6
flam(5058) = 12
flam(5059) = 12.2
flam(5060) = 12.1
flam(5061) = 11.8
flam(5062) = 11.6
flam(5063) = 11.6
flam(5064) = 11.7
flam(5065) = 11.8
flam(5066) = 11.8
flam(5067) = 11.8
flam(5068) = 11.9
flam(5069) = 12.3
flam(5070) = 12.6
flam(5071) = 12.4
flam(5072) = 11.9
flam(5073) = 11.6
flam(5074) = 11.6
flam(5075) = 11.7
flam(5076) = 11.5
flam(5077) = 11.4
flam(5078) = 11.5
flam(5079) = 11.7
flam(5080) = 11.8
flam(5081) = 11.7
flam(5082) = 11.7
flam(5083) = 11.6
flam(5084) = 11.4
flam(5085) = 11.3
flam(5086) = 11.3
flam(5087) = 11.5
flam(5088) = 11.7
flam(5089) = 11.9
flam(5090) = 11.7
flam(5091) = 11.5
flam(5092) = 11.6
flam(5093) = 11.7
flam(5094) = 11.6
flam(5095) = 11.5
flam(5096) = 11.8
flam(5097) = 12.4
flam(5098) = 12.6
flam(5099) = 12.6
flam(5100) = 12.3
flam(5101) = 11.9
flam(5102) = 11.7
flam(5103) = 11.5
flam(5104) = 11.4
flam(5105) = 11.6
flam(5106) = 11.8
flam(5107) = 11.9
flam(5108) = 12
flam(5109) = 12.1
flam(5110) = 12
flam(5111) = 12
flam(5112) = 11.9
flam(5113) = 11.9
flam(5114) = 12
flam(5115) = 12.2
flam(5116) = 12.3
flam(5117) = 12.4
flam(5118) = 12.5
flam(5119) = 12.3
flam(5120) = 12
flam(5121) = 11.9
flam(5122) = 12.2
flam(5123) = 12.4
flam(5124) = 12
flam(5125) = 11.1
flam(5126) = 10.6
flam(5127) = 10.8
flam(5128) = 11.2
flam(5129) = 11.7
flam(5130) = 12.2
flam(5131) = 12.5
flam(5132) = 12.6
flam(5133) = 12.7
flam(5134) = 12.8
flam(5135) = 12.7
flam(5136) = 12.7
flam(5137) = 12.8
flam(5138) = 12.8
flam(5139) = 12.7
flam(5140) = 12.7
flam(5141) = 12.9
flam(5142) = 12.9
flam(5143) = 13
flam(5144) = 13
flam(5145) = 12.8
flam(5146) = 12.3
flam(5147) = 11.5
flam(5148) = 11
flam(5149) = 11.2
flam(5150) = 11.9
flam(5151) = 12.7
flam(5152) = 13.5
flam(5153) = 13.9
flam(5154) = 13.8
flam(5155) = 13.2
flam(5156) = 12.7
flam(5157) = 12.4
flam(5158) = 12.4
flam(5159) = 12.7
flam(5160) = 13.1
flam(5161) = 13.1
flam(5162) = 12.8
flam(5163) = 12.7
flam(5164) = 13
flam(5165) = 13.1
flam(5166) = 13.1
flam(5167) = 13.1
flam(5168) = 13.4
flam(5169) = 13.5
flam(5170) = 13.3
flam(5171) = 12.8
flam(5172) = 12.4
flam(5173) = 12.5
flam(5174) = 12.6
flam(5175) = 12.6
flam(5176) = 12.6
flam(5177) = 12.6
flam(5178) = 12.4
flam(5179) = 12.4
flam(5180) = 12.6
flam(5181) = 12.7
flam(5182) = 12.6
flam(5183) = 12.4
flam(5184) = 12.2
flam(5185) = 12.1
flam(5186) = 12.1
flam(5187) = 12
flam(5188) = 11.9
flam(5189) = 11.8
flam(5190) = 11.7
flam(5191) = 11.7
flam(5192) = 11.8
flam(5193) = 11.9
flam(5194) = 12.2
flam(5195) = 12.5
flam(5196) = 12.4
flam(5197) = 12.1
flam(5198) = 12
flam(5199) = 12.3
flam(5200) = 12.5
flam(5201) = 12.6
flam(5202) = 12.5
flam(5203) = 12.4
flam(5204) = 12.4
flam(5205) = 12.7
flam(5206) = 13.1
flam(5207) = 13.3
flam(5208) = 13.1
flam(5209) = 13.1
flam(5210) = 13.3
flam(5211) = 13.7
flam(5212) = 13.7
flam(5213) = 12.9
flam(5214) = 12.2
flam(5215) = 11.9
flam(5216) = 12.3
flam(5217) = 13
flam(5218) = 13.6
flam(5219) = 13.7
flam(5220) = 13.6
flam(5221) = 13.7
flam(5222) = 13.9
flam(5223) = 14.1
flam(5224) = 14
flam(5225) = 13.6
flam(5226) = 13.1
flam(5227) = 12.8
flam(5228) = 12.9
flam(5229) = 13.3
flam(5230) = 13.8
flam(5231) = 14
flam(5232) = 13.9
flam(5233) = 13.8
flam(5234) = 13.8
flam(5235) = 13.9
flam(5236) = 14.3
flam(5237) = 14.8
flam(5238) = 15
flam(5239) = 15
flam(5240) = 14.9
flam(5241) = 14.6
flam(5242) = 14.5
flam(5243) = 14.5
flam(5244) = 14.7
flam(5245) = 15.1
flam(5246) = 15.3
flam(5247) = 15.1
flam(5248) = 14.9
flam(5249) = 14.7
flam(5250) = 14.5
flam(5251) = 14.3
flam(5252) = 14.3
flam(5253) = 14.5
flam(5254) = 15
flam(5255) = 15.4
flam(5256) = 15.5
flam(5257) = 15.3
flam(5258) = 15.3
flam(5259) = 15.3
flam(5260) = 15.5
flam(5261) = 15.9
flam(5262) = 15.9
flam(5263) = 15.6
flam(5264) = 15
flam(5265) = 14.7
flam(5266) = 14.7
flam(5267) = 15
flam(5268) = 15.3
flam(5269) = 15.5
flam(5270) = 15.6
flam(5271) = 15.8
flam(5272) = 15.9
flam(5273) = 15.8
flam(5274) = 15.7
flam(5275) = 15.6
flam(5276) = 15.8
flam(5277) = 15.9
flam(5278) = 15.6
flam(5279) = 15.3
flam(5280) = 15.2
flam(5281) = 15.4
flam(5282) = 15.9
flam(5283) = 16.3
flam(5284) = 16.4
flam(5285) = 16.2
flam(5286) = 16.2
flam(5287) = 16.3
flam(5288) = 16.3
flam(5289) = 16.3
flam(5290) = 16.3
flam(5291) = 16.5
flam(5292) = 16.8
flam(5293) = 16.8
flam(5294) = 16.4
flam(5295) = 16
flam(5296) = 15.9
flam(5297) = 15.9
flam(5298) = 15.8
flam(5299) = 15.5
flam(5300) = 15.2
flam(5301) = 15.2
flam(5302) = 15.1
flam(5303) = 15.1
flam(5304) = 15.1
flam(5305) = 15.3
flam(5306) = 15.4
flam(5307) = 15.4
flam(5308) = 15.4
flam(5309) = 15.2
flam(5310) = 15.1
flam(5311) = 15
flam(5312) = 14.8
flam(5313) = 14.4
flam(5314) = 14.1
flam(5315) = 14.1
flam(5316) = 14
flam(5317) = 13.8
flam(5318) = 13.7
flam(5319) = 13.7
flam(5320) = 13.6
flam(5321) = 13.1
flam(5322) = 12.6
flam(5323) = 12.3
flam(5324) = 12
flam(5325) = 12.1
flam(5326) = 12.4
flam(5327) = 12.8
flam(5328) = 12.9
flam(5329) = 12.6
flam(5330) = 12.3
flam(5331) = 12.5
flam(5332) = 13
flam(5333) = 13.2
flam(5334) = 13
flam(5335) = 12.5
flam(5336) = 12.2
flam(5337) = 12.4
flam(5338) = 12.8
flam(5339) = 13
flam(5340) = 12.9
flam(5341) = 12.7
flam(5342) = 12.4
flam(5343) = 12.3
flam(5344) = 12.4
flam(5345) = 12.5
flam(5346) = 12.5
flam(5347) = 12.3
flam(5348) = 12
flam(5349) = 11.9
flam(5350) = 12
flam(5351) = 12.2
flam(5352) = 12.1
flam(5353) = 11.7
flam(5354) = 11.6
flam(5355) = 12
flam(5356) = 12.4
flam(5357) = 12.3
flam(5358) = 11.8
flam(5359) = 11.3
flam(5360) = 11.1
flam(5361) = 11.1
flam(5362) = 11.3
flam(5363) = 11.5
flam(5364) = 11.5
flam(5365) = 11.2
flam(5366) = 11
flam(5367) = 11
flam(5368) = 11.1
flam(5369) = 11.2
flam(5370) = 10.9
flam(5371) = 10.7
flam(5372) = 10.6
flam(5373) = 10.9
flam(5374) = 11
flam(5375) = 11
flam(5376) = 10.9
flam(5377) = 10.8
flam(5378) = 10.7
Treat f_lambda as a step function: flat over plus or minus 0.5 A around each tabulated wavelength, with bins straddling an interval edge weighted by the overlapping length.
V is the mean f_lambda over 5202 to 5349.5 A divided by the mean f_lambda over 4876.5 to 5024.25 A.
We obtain 1.20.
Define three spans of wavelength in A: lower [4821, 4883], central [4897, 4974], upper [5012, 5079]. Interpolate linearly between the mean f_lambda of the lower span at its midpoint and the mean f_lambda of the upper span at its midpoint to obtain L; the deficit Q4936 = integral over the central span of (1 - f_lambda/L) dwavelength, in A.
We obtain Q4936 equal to 2.12 A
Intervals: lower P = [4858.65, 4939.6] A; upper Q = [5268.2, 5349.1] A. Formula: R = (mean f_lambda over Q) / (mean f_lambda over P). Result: 1.17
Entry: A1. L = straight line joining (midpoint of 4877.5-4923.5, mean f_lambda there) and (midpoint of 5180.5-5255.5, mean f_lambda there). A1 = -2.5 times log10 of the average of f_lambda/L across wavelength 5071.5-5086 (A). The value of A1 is 0.12 mag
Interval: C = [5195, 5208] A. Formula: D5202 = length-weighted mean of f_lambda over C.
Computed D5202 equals 12.5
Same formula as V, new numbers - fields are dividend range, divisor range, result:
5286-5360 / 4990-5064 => 1.20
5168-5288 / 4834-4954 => 1.11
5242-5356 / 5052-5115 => 1.23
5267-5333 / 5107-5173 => 1.20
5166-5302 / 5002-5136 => 1.21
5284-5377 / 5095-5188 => 1.07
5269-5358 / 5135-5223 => 1.12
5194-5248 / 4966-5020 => 1.16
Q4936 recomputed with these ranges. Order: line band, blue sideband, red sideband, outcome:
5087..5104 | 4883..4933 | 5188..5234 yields 1.07 A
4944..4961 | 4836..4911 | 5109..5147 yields 1.07 A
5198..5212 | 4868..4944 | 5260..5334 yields 1.41 A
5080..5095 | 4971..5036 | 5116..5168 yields 0.66 A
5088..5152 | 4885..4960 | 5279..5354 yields 4.92 A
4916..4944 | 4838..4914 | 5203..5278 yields 2.51 A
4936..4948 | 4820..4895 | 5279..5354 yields 1.10 A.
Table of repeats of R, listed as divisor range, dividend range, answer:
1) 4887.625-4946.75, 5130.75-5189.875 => 1.04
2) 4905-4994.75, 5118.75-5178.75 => 1.05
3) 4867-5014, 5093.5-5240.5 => 1.05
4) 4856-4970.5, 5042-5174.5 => 0.98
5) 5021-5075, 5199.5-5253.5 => 1.19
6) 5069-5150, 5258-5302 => 1.32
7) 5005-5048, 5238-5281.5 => 1.33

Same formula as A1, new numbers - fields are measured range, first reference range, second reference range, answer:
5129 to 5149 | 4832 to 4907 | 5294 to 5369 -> 0.04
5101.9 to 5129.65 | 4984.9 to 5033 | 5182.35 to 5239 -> 0.04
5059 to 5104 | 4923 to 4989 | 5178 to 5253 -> 0.07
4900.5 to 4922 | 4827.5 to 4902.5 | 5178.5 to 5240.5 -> 0.06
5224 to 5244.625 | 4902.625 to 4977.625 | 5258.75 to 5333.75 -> 0.03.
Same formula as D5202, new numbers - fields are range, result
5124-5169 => 12.5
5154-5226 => 12.7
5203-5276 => 14.3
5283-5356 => 13.9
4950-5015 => 11.7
